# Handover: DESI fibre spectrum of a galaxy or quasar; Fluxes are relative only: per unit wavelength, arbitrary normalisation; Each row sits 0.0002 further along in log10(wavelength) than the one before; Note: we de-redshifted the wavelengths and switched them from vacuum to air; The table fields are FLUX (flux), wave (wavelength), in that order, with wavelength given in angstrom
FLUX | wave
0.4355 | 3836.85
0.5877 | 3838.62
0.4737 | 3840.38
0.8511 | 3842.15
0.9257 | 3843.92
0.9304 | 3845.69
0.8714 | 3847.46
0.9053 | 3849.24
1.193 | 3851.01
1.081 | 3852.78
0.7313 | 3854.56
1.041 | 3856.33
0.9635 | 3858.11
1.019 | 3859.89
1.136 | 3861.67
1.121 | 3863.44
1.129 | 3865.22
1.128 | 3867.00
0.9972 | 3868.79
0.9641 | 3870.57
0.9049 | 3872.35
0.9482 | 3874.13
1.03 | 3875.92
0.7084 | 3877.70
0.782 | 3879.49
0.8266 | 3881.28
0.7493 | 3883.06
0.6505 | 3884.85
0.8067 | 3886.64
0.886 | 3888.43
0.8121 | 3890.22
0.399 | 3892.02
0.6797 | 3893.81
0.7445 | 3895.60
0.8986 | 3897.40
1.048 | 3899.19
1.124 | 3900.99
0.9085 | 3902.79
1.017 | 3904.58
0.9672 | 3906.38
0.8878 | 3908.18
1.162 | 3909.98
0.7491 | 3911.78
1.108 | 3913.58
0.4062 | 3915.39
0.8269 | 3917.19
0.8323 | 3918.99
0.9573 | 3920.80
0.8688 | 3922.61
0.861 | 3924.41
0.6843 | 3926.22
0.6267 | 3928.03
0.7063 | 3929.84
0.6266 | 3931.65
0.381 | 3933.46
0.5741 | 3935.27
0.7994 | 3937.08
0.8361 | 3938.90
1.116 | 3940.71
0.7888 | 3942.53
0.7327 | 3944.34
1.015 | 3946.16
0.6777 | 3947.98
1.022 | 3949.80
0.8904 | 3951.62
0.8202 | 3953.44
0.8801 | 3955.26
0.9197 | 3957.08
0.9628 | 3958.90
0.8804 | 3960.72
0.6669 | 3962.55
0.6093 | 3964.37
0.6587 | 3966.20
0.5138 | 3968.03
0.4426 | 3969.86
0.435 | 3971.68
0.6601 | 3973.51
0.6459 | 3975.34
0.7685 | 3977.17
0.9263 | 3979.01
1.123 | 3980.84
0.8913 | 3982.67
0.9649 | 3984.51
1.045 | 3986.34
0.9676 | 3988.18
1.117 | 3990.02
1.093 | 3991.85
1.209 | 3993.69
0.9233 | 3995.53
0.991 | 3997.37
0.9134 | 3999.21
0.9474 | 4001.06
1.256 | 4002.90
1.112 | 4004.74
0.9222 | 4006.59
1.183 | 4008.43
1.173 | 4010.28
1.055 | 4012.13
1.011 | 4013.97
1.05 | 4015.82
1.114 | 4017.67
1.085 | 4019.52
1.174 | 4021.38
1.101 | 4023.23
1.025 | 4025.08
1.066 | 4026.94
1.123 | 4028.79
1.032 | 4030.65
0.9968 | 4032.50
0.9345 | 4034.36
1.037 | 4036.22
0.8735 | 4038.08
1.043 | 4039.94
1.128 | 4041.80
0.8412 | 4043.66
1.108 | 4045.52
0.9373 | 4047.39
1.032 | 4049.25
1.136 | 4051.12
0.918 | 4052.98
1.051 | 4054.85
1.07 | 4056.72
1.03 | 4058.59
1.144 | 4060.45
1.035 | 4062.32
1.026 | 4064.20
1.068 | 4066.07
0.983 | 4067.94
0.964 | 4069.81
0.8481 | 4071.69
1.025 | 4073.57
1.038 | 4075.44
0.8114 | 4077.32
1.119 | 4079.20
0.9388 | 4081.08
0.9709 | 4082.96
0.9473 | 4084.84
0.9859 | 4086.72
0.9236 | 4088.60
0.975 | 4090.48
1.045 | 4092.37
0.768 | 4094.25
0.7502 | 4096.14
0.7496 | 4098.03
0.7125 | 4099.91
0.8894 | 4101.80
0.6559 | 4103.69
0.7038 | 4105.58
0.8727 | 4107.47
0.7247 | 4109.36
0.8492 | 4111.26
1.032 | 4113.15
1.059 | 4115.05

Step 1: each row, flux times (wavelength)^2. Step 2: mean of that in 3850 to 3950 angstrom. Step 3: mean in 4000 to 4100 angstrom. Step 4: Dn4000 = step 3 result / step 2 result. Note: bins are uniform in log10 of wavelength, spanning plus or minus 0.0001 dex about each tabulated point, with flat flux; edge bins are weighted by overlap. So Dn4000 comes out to 1.26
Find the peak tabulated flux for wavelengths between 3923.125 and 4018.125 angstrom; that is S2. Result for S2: 1.256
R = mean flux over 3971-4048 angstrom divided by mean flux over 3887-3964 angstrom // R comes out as 1.21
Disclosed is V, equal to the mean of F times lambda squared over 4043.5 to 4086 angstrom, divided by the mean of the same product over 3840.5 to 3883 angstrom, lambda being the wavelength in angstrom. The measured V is 1.2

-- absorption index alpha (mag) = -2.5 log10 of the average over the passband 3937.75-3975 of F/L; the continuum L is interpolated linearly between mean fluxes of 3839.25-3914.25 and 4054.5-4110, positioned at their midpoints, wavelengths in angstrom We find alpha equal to 0.18 mag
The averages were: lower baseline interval 0.909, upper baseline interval 0.927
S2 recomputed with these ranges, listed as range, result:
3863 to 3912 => 1.162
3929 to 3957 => 1.116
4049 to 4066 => 1.144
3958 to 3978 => 0.9628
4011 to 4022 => 1.174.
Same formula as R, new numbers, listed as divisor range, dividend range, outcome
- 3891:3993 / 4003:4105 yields 1.21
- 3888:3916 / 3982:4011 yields 1.21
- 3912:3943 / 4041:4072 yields 1.34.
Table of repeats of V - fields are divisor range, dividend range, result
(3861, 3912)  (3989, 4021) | 1.26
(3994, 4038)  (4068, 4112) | 0.87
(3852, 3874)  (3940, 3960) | 0.92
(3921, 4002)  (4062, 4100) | 1.21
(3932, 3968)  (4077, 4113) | 1.18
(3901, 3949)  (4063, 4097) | 1.26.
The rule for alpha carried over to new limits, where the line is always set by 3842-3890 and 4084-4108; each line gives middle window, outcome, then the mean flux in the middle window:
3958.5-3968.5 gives 0.252 mag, 0.711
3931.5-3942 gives 0.234 mag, 0.732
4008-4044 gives -0.206 mag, 1.05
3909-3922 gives 0.065 mag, 0.863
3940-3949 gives 0.052 mag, 0.862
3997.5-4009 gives -0.188 mag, 1.05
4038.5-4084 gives -0.177 mag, 1.01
